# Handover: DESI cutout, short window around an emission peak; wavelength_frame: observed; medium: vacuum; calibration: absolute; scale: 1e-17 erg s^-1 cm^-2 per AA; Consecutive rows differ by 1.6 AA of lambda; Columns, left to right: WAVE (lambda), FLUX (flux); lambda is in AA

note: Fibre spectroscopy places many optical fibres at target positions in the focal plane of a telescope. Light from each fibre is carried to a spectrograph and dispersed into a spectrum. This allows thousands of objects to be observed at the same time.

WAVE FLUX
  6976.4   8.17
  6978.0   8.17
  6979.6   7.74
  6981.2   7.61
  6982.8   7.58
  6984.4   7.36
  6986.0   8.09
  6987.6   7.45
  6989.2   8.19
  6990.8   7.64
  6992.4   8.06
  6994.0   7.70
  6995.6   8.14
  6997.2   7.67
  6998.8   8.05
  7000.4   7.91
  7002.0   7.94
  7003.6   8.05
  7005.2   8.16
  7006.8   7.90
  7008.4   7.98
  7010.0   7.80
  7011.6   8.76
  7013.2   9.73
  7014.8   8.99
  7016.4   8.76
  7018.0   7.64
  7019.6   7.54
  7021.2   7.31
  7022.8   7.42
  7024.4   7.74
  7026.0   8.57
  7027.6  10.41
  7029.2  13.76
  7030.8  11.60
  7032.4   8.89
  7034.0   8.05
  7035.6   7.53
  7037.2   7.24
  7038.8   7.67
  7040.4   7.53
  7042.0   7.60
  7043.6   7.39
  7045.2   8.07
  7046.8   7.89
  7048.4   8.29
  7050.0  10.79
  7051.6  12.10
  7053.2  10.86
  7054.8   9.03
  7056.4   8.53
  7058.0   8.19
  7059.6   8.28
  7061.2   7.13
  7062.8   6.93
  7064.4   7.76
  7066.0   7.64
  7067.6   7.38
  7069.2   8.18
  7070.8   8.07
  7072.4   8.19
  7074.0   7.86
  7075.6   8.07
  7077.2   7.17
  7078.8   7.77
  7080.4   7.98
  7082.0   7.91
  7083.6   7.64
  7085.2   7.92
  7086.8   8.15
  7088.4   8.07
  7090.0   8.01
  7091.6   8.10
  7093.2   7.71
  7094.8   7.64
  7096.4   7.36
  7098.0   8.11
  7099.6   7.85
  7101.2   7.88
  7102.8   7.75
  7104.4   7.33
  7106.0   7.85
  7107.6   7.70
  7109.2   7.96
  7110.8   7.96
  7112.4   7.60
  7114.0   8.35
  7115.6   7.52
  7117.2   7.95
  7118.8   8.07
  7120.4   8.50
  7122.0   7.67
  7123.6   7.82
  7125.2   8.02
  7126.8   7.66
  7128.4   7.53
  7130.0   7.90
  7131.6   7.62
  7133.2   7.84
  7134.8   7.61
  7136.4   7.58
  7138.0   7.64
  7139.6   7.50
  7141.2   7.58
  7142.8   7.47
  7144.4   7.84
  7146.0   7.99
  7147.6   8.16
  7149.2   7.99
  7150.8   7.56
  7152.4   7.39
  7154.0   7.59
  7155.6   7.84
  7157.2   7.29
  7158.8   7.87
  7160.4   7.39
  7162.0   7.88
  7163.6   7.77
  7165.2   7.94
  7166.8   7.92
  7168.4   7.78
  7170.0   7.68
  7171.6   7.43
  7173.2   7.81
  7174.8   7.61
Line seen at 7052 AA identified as [N II]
